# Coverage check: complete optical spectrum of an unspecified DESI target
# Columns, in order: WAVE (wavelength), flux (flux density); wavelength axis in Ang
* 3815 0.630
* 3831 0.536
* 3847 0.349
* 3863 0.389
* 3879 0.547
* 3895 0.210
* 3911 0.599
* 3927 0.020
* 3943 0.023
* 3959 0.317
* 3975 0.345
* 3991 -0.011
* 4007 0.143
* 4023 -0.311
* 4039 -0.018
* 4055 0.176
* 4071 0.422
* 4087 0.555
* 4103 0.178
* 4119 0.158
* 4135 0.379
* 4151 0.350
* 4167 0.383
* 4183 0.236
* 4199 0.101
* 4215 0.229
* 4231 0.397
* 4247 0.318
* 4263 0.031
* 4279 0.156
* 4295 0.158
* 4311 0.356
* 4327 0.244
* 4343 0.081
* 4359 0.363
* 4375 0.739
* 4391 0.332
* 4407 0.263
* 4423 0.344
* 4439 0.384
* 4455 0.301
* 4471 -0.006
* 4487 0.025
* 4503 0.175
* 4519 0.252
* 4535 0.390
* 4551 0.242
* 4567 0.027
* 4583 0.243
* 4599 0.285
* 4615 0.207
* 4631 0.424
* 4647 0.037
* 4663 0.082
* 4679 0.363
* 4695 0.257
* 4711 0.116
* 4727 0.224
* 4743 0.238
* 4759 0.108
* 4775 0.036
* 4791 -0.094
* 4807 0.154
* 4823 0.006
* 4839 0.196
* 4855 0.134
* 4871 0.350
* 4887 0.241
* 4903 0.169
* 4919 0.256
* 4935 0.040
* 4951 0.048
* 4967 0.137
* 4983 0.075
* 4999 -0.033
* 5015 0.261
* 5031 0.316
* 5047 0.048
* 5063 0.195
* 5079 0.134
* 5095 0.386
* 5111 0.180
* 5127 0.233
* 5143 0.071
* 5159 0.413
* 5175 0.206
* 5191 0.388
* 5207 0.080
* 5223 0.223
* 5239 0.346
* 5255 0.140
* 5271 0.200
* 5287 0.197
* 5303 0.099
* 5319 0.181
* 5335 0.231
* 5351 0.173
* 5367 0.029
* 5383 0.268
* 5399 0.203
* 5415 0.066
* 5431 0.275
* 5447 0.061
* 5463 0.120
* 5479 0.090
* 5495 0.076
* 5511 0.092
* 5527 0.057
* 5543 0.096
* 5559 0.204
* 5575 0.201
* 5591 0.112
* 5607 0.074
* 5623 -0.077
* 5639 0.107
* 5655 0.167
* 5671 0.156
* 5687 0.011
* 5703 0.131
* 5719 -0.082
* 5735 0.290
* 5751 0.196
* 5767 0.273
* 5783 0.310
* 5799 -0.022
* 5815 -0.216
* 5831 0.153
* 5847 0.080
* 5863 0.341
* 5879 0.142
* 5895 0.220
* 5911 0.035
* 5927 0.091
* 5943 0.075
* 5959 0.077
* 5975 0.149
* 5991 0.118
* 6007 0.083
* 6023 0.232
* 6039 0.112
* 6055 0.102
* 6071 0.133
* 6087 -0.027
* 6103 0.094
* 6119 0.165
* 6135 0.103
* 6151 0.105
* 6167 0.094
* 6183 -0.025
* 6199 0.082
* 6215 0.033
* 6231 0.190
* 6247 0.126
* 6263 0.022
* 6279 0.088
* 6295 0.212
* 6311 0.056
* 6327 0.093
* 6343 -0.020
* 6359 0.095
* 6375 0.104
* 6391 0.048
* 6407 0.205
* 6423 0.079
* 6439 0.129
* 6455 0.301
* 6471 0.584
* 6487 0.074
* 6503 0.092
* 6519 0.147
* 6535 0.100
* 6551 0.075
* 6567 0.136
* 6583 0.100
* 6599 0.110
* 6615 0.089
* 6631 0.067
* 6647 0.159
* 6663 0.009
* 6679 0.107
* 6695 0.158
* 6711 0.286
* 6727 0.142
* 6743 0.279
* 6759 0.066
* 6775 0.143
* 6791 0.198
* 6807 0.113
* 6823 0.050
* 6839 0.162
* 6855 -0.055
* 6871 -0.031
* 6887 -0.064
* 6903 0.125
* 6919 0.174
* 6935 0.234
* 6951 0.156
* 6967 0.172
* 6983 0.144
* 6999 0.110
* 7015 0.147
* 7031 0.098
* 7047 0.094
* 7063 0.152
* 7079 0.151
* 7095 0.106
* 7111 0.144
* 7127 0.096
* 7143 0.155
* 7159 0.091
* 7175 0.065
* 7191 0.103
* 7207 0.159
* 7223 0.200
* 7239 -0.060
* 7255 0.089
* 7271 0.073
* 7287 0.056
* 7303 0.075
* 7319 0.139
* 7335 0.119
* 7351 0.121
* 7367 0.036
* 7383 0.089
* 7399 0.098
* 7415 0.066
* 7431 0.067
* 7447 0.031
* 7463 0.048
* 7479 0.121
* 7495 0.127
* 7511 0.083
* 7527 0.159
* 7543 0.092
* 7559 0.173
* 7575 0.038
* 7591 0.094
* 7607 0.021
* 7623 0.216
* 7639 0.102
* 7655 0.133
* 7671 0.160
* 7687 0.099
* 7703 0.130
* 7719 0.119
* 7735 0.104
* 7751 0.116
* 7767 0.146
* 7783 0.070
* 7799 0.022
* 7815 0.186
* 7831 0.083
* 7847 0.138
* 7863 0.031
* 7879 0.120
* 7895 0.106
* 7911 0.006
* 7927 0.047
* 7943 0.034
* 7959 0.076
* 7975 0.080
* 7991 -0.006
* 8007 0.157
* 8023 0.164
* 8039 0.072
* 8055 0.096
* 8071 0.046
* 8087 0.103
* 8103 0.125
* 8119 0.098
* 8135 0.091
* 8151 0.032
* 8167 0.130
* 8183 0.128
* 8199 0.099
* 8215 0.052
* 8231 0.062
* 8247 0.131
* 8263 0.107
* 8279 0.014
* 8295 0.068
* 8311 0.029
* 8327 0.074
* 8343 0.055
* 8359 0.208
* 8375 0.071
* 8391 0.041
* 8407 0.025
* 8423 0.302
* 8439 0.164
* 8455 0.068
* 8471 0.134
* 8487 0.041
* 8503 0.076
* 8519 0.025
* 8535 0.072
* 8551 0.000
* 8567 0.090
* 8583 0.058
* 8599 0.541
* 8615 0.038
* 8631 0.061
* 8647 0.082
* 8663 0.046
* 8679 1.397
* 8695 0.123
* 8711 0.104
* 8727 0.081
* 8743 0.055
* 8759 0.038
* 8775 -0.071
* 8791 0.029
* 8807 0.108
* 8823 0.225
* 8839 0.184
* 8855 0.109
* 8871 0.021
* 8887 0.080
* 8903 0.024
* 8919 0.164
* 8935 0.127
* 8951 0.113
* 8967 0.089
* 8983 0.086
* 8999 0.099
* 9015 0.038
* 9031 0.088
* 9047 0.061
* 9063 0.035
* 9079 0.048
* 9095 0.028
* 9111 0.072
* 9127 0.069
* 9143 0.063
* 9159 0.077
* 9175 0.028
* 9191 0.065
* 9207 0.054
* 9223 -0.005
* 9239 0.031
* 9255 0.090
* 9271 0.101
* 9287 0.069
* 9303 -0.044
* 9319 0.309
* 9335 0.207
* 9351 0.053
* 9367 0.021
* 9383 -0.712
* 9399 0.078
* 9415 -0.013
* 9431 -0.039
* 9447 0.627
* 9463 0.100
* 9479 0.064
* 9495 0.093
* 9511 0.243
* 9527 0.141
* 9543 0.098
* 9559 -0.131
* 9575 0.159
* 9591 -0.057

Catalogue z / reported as 0.73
